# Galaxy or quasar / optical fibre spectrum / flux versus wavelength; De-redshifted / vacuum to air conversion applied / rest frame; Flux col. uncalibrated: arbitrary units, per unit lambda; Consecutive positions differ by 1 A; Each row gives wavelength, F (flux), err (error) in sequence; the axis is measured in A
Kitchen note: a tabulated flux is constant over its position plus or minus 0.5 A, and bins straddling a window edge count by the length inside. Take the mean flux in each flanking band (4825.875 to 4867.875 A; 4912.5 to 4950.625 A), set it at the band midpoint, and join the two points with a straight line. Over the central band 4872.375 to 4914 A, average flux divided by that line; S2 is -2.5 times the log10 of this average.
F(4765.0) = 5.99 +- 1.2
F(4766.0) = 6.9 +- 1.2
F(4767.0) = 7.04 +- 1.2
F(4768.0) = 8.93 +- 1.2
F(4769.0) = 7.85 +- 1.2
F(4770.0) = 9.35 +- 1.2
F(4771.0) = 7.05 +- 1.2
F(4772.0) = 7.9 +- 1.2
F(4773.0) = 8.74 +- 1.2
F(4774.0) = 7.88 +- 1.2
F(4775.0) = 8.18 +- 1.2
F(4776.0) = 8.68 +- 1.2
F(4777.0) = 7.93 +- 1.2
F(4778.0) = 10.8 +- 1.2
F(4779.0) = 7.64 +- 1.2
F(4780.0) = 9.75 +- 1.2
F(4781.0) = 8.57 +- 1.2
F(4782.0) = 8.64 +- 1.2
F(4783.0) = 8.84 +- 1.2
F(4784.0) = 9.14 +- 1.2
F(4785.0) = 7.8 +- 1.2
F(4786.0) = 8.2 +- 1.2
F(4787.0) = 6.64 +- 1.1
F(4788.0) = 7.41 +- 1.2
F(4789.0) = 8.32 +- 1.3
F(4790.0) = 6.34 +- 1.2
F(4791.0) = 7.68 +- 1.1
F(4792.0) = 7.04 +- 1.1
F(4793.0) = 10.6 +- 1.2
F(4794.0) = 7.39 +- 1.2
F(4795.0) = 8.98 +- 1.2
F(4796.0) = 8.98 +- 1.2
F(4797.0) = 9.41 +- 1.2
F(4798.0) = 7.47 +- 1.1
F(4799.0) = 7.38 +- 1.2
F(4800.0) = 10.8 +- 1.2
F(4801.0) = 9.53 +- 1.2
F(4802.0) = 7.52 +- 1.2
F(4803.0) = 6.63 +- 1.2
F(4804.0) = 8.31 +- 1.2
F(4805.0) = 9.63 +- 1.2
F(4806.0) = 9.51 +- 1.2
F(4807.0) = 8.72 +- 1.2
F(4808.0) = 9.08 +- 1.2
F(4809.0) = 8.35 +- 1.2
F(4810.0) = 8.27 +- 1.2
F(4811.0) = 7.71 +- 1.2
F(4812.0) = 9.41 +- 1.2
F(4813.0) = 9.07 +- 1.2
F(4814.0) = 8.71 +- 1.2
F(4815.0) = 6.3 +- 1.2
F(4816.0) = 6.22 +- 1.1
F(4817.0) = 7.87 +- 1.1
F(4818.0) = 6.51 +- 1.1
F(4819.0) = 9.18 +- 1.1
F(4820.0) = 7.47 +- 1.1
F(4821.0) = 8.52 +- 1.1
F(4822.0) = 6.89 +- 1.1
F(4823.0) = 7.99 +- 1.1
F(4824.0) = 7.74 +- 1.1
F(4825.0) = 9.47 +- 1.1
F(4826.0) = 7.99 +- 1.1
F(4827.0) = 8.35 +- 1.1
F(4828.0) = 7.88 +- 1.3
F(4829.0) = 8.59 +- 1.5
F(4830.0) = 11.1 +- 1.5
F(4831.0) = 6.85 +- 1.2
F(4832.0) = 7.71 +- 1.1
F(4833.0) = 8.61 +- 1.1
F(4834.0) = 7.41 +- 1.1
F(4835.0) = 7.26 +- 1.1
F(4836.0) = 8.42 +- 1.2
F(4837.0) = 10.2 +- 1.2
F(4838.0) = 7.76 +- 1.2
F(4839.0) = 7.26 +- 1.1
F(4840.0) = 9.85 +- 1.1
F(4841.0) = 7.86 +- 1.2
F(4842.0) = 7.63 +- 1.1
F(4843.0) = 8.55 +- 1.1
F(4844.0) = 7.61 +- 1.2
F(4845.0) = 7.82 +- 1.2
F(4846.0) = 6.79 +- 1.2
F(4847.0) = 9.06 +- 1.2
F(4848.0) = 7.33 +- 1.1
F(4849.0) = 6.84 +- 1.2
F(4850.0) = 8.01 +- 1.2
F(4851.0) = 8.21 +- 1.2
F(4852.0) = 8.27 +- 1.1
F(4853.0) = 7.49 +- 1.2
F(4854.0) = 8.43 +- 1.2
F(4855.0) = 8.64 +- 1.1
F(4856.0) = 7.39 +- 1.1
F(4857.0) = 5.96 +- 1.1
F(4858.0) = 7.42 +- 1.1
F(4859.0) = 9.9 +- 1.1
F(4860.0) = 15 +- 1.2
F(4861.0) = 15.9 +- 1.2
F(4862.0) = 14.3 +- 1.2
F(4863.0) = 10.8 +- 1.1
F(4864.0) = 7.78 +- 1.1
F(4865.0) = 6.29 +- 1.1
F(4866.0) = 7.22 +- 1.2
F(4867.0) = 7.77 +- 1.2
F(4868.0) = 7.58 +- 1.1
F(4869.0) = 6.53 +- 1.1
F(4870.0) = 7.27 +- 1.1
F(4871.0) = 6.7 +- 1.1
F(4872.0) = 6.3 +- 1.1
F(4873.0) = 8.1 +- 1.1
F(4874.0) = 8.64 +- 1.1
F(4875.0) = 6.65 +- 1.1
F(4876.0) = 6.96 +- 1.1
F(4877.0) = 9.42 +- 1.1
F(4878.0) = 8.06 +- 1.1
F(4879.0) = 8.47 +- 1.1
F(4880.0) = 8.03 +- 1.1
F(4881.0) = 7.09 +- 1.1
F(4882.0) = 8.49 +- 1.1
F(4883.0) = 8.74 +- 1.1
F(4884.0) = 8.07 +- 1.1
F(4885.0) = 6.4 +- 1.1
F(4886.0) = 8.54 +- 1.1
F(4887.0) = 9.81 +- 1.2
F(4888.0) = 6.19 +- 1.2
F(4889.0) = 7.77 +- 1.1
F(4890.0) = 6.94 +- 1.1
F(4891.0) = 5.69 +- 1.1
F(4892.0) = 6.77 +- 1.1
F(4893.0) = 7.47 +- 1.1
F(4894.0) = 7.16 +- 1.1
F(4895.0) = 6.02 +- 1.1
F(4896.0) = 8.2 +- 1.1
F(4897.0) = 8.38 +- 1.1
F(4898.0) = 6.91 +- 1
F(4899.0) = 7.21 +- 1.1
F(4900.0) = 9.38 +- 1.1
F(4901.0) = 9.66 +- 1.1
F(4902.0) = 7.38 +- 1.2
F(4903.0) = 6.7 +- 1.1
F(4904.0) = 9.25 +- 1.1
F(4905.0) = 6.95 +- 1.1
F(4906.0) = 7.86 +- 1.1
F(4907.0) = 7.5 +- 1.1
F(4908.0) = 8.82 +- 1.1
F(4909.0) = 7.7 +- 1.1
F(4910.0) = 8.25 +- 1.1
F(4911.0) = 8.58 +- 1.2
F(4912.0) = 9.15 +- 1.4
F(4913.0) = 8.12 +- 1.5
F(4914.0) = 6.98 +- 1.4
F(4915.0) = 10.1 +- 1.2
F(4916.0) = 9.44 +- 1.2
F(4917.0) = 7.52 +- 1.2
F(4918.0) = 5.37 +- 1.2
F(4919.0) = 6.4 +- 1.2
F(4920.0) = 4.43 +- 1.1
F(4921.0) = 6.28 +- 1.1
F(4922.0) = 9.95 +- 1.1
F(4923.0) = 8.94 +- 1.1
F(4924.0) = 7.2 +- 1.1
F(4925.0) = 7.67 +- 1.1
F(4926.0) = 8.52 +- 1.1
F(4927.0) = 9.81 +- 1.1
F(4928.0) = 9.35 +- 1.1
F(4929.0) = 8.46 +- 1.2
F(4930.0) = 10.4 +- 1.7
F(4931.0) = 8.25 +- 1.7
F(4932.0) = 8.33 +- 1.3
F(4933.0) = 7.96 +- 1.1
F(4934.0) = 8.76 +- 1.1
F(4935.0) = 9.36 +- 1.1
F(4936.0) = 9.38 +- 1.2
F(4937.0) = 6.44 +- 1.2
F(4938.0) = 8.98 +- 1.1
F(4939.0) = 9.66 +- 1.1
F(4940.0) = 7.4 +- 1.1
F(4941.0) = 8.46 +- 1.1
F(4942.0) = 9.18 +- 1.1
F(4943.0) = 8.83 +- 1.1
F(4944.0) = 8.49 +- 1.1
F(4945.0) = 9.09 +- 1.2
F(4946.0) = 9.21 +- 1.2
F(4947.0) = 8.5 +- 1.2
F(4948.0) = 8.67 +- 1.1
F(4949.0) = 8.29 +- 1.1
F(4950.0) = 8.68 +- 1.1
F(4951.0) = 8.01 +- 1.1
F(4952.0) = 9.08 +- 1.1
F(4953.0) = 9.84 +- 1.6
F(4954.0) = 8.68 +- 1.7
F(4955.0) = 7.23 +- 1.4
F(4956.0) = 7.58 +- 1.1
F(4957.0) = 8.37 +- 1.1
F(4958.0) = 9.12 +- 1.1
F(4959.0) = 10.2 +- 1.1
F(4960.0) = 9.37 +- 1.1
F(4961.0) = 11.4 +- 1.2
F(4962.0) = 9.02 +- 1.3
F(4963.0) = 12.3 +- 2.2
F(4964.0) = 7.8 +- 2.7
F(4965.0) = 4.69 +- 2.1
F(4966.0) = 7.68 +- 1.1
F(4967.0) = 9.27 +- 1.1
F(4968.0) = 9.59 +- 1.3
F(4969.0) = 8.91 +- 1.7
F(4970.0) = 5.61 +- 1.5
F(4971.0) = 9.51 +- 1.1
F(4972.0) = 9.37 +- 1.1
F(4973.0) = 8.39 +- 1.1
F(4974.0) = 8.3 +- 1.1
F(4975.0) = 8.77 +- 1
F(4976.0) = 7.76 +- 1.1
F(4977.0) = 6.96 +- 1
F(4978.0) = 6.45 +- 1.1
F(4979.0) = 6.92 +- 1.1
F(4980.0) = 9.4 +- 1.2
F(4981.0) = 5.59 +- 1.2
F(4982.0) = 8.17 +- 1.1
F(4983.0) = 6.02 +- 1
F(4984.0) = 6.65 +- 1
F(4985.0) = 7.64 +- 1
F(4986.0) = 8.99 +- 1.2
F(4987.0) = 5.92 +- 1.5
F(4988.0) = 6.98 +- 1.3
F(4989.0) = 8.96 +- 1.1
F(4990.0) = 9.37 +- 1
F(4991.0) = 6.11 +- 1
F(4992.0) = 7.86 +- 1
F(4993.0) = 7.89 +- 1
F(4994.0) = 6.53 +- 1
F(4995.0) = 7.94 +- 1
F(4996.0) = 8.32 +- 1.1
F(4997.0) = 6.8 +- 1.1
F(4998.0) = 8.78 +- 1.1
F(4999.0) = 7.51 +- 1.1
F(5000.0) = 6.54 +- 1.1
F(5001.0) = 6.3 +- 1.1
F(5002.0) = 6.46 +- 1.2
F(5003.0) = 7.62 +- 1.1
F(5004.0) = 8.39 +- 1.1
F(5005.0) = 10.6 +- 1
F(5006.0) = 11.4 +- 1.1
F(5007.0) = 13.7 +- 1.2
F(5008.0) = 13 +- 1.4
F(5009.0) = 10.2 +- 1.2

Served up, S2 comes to 0.08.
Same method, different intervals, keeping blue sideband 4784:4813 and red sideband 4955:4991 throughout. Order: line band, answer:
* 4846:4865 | -0.10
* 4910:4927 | 0.05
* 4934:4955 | -0.06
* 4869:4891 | 0.08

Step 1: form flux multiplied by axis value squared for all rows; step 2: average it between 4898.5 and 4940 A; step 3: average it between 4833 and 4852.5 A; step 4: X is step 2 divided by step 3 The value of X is 1.05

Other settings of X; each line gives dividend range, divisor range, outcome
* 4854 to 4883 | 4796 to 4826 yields 1.06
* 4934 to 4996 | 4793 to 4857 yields 1.07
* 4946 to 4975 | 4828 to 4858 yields 1.14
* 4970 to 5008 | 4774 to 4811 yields 1.03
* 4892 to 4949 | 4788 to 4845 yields 1.04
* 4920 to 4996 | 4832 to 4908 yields 1.06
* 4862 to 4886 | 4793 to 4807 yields 0.94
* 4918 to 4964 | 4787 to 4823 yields 1.11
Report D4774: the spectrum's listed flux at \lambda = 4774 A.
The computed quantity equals 7.88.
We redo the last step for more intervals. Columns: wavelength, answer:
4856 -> 7.39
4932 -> 8.33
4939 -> 9.66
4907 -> 7.5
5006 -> 11.4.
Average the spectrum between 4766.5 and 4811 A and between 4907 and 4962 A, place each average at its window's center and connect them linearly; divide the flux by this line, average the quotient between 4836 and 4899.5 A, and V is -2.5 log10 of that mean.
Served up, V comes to 0.04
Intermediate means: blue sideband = 8.38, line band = 8.1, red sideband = 8.48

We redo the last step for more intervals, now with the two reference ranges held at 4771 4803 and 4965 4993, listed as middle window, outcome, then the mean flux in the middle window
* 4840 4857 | 0.039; 7.87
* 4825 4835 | -0.009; 8.29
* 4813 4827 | 0.056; 7.83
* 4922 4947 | -0.104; 8.69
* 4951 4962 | -0.155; 9.03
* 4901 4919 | -0.001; 7.98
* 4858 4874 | -0.124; 9.09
